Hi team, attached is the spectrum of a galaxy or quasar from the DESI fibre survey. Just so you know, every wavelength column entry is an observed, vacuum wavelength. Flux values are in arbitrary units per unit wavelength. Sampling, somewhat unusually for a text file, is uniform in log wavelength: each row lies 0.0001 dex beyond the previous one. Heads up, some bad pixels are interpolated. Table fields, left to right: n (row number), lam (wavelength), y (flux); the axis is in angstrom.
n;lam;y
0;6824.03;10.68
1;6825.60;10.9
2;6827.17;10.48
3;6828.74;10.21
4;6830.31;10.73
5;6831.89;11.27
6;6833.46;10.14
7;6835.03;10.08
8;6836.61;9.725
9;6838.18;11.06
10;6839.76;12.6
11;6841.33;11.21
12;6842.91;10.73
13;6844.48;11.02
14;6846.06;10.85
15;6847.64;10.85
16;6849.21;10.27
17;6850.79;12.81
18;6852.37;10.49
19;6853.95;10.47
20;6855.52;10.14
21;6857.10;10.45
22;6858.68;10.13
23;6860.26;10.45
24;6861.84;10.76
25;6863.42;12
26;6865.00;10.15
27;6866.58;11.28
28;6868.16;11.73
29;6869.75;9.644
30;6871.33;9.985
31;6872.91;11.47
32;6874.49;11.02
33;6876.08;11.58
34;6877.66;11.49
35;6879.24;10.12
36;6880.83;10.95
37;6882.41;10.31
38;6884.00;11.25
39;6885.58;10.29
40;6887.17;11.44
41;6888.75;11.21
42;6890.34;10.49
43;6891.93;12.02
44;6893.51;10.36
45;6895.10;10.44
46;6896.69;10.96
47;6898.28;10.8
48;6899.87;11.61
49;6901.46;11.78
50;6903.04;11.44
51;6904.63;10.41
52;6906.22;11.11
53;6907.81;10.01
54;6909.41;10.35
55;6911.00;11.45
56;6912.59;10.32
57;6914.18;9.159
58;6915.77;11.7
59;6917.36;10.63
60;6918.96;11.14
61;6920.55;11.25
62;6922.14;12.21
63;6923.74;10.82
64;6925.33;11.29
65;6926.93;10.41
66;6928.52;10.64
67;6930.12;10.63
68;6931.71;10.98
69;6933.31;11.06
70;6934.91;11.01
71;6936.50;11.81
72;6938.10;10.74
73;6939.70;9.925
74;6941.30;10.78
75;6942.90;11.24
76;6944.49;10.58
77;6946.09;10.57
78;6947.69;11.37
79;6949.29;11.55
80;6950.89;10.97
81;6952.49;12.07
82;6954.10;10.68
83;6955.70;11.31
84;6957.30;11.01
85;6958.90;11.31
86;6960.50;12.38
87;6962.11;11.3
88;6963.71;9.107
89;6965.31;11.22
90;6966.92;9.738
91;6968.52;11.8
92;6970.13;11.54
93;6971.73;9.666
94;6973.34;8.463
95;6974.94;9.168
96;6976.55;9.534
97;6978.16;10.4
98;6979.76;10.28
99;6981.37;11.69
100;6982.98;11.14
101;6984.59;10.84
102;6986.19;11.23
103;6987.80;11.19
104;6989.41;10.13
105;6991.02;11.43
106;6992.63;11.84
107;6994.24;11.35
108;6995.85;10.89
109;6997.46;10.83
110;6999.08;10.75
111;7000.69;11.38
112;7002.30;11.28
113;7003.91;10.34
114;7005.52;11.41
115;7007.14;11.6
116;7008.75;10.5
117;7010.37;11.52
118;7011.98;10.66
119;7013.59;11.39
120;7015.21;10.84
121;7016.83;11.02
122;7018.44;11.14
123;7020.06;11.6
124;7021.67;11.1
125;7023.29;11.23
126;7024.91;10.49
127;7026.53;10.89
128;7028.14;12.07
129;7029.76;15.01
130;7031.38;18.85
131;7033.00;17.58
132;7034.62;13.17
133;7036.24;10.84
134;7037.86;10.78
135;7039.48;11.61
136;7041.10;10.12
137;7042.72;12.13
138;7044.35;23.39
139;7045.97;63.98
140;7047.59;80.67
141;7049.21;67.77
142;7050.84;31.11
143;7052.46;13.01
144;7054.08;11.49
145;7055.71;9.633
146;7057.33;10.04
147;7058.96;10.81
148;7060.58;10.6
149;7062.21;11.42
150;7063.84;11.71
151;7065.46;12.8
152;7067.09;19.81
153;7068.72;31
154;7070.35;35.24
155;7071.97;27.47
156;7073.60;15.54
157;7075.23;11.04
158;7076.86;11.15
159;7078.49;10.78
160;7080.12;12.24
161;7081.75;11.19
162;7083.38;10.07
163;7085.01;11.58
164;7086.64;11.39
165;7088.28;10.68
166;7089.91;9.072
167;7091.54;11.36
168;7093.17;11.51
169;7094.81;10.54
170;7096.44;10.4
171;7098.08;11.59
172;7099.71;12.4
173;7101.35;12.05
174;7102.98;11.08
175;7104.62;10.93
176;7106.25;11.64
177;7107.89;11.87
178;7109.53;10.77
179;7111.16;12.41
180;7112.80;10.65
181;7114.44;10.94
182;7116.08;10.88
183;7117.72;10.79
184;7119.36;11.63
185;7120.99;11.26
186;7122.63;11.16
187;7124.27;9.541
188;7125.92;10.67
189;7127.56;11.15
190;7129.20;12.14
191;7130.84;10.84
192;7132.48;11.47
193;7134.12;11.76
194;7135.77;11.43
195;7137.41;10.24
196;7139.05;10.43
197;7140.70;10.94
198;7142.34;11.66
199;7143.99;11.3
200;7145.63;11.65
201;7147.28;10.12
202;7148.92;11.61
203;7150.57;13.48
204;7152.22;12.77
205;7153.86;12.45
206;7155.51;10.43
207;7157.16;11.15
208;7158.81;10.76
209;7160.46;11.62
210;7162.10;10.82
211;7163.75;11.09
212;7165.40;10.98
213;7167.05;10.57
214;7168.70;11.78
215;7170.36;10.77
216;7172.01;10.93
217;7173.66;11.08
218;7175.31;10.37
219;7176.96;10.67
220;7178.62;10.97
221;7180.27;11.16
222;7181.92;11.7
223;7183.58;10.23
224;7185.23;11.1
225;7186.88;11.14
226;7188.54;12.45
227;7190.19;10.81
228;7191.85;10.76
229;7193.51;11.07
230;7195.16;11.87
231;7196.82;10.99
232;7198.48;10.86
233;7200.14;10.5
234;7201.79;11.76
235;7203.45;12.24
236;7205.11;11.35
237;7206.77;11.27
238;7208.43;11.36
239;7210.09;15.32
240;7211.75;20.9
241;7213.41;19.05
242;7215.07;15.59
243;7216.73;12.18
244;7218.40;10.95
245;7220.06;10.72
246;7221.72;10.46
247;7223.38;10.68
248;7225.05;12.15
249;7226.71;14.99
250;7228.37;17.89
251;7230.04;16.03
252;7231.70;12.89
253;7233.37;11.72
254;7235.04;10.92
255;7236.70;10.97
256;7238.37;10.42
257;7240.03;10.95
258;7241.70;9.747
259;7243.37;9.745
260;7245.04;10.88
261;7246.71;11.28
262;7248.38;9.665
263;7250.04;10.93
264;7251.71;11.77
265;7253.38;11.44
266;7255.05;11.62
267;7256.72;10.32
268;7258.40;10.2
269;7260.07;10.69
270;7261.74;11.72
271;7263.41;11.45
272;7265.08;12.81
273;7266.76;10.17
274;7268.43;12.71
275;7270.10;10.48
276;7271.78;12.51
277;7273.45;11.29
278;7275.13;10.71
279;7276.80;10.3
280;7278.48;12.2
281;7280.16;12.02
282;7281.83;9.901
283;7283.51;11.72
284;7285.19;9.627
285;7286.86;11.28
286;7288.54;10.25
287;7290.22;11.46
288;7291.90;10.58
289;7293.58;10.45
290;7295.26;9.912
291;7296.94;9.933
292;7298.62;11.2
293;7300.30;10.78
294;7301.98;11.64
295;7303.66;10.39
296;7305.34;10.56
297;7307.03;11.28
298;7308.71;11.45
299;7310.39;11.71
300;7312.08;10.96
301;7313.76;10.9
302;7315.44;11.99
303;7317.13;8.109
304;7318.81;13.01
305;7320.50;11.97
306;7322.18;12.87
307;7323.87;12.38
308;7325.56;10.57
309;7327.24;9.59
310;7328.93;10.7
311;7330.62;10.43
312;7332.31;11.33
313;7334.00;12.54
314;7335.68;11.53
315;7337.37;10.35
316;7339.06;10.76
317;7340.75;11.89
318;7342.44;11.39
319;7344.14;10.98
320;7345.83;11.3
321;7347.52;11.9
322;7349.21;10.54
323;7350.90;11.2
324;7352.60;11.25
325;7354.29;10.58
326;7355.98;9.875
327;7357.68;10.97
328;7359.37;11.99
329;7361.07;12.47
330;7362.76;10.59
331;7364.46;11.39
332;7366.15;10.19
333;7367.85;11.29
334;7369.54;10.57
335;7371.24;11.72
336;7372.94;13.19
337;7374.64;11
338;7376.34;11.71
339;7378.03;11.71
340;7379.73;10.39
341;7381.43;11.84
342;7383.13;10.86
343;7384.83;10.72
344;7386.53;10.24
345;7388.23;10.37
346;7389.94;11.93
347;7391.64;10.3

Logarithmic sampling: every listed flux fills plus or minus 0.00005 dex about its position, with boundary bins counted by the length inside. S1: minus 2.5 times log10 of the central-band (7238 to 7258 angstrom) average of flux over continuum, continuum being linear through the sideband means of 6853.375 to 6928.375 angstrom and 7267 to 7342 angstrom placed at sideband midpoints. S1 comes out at 0.03 mag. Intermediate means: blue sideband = 10.9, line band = 10.7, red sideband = 11.1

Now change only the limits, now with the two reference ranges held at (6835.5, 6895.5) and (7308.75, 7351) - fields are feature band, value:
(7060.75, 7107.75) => -0.24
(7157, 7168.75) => 0.01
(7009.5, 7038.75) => -0.11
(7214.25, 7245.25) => -0.09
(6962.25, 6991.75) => 0.05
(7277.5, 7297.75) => 0.04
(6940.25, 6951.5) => -0.01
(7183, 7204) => -0.01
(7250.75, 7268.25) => -0.01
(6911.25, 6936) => 0.00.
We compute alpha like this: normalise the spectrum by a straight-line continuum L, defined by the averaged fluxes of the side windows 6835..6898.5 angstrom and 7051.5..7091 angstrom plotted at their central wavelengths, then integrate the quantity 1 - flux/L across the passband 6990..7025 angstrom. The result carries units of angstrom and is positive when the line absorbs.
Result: 5.4 angstrom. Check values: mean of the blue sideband 10.9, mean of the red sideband 14.2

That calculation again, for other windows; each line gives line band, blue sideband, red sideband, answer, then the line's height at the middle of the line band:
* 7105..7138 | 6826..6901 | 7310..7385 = -0.3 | 11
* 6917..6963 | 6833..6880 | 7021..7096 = 8.7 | 13.7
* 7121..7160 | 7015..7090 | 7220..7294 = 9.7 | 15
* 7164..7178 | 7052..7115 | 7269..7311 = 1.5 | 12.2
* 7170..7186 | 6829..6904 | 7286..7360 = 0.2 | 11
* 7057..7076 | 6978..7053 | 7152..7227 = -3.4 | 14.9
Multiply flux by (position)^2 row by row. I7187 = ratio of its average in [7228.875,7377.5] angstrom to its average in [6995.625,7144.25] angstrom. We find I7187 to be 0.83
